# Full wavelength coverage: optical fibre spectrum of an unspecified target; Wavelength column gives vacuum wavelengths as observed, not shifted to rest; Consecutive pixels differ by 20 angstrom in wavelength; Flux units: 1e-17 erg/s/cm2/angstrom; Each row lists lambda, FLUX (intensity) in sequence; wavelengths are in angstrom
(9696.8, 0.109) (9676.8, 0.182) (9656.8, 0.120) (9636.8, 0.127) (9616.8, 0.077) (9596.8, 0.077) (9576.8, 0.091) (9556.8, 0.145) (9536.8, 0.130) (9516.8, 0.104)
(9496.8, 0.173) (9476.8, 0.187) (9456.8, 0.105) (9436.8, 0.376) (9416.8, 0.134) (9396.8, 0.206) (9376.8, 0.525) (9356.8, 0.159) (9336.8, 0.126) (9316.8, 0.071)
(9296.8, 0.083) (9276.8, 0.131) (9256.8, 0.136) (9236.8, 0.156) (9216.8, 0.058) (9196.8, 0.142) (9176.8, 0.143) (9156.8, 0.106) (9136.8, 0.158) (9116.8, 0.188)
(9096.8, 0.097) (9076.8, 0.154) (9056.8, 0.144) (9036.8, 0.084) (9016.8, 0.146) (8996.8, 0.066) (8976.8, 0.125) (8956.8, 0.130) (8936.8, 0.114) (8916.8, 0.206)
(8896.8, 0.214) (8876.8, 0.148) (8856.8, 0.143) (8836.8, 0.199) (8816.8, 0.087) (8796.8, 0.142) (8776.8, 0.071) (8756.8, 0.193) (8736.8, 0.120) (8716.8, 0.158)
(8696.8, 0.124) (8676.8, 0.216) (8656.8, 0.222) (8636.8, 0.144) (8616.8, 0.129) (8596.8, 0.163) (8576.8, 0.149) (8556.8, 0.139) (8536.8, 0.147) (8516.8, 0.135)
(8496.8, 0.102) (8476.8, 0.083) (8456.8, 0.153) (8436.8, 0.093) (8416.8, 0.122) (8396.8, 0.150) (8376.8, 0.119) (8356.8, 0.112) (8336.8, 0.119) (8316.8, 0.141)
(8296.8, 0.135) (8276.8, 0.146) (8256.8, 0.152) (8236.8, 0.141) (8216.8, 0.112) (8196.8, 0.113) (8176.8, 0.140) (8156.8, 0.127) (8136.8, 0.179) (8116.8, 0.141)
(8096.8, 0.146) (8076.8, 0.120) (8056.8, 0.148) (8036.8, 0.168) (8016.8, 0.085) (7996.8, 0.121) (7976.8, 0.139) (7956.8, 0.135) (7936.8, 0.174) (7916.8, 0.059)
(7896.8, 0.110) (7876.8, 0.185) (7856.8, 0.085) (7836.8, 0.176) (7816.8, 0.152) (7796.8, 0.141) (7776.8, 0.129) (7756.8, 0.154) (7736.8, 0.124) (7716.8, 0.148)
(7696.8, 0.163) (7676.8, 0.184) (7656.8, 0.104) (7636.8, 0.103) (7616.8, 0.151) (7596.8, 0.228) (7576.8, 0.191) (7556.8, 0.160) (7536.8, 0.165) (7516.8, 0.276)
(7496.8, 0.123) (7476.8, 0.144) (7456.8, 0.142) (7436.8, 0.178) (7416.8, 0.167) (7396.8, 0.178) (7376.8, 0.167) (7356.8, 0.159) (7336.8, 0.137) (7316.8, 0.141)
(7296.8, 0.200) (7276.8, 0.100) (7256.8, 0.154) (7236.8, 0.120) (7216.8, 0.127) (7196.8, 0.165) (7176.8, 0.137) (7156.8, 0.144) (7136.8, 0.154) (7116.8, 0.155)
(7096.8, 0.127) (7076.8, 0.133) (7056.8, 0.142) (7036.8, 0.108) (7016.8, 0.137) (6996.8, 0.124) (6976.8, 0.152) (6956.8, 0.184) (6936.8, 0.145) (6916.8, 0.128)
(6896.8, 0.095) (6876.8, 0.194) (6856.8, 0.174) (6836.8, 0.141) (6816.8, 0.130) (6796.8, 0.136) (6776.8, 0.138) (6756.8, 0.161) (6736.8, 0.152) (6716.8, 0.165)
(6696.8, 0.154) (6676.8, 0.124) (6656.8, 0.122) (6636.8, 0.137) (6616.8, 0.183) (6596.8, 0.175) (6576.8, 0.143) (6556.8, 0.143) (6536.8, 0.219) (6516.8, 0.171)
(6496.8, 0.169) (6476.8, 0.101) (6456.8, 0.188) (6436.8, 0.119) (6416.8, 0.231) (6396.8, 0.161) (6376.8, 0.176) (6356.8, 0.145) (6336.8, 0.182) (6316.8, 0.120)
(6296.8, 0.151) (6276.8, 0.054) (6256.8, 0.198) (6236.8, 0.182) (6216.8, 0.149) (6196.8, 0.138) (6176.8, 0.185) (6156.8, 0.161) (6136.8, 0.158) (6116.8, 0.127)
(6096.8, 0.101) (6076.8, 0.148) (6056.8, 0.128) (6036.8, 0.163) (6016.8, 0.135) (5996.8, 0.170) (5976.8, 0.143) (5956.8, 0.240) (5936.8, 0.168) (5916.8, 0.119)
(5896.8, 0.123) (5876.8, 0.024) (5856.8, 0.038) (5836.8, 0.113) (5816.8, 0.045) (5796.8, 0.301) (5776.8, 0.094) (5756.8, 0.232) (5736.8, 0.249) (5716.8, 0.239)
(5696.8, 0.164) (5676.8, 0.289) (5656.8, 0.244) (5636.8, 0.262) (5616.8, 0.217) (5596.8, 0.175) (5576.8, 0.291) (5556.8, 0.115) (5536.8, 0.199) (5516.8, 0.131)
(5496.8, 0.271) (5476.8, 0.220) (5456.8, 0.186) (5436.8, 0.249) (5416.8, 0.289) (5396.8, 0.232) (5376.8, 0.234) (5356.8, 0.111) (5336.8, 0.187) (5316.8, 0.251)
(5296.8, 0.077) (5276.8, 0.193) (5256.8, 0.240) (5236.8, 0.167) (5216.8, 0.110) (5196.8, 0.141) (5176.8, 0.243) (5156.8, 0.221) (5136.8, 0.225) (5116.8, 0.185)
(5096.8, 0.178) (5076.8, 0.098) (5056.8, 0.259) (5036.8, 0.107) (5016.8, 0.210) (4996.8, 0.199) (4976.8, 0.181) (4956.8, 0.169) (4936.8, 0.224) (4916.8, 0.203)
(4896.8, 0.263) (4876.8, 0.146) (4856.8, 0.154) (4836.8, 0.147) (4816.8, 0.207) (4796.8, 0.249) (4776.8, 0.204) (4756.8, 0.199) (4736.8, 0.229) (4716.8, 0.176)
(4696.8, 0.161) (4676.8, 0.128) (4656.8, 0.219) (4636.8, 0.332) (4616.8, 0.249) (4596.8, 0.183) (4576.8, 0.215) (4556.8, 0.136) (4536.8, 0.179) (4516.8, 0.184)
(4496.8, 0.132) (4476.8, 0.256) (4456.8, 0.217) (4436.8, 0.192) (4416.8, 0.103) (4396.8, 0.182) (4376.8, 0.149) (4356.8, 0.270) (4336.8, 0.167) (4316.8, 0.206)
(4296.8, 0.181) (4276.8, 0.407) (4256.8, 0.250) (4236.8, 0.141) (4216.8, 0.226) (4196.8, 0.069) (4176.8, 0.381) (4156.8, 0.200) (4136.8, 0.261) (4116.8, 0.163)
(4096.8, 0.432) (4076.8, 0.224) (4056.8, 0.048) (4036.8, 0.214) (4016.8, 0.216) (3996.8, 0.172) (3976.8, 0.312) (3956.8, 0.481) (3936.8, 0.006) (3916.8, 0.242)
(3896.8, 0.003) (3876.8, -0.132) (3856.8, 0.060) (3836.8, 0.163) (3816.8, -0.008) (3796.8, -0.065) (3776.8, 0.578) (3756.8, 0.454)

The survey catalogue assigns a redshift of 0.15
